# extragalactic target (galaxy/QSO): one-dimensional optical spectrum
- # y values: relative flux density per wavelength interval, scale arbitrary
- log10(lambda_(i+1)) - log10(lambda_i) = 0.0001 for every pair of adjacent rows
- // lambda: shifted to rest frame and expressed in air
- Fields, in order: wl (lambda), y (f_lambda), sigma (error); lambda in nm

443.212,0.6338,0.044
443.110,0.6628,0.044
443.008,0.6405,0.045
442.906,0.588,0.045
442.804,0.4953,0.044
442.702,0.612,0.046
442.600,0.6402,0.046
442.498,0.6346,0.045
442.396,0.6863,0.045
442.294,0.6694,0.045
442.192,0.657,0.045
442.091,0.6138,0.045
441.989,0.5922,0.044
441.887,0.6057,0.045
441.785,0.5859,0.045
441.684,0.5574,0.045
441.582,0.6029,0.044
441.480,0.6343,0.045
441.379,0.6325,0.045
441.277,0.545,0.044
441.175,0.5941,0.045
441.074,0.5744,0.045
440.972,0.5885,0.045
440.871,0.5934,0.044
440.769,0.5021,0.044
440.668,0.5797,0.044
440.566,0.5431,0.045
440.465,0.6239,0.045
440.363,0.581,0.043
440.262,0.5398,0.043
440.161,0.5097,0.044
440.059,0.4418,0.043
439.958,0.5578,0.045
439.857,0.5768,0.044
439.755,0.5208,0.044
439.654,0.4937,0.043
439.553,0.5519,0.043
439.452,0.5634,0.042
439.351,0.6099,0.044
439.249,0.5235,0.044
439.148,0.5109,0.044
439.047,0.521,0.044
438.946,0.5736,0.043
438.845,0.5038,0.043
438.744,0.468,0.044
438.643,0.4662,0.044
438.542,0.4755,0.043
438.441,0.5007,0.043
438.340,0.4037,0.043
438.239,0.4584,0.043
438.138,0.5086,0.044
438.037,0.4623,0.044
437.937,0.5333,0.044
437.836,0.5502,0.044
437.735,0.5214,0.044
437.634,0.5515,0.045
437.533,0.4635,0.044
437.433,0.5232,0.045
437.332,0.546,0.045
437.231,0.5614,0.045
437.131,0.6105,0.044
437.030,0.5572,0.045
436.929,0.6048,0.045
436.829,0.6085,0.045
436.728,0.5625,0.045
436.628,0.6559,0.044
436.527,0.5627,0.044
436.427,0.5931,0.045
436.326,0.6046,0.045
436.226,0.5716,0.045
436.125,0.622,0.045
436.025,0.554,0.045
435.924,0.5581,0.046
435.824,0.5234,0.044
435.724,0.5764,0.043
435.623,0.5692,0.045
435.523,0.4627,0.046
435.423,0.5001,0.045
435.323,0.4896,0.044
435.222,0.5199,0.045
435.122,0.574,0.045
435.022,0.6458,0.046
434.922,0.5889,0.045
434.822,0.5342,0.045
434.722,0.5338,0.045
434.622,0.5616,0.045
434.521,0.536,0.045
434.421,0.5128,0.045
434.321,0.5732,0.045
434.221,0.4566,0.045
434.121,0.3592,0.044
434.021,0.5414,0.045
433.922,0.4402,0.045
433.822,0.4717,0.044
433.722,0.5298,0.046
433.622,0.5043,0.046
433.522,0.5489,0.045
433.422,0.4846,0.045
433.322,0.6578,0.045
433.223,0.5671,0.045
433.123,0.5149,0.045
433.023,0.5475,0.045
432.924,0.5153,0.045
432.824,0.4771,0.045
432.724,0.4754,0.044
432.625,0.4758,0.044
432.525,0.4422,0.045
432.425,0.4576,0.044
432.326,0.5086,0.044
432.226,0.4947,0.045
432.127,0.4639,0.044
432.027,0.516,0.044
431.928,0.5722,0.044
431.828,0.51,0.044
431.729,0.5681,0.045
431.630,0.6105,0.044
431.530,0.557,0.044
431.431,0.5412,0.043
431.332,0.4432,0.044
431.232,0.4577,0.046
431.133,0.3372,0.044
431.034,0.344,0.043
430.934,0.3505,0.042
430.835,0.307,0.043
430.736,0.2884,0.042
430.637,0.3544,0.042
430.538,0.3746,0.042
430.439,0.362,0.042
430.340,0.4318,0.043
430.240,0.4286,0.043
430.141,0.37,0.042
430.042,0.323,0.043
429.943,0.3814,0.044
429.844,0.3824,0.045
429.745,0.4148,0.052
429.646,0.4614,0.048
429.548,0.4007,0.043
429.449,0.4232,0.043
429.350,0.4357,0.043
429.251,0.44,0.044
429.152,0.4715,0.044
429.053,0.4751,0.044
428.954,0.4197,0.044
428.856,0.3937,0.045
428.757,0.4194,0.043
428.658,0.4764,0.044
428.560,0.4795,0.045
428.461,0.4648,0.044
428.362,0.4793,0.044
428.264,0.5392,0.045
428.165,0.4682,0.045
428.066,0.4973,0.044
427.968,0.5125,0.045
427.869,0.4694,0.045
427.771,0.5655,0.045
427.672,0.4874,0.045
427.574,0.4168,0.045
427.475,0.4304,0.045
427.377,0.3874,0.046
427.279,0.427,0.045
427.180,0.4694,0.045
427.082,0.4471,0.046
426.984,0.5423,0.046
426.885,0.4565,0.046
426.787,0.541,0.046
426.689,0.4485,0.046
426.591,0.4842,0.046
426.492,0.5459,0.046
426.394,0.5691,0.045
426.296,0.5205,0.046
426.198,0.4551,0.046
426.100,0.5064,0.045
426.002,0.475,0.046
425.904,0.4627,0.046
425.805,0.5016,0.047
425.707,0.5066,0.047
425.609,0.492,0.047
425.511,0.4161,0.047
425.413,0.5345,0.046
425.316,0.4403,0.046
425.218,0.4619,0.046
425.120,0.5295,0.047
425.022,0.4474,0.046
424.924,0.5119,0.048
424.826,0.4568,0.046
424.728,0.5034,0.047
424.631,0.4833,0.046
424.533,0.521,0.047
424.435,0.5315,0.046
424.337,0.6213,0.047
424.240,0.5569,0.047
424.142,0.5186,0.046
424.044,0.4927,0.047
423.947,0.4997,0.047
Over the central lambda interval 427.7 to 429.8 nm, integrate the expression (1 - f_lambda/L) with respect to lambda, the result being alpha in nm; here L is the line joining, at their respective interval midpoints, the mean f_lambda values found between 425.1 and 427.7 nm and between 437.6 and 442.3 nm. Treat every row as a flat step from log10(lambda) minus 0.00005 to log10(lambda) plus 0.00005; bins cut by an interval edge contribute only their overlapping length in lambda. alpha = 0.12 nm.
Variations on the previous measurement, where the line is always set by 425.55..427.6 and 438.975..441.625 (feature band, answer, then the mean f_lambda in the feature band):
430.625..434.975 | 0.21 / 0.491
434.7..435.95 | -0.03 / 0.545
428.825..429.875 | 0.14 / 0.431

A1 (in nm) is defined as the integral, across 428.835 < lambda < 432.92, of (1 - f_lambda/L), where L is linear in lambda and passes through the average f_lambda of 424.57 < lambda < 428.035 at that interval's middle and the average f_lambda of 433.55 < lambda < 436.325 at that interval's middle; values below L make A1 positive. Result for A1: 0.56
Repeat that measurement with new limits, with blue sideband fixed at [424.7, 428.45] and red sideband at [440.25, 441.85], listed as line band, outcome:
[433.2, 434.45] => 0.05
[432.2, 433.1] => 0.06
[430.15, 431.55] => 0.32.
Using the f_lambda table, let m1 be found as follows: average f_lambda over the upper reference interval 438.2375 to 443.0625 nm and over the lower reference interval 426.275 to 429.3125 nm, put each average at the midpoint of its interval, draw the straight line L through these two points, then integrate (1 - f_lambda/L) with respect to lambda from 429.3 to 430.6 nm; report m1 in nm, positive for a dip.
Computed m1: 0.24 nm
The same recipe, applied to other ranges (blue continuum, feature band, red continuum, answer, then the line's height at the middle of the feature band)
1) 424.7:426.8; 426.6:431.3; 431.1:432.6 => 0.61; 0.495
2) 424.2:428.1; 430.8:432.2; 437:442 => 0.11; 0.511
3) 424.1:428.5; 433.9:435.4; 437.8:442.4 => 0.00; 0.527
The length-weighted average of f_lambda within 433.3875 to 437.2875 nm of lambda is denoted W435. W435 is 0.546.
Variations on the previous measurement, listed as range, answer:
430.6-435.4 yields 0.496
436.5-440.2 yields 0.53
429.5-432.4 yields 0.433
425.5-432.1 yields 0.455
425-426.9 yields 0.491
